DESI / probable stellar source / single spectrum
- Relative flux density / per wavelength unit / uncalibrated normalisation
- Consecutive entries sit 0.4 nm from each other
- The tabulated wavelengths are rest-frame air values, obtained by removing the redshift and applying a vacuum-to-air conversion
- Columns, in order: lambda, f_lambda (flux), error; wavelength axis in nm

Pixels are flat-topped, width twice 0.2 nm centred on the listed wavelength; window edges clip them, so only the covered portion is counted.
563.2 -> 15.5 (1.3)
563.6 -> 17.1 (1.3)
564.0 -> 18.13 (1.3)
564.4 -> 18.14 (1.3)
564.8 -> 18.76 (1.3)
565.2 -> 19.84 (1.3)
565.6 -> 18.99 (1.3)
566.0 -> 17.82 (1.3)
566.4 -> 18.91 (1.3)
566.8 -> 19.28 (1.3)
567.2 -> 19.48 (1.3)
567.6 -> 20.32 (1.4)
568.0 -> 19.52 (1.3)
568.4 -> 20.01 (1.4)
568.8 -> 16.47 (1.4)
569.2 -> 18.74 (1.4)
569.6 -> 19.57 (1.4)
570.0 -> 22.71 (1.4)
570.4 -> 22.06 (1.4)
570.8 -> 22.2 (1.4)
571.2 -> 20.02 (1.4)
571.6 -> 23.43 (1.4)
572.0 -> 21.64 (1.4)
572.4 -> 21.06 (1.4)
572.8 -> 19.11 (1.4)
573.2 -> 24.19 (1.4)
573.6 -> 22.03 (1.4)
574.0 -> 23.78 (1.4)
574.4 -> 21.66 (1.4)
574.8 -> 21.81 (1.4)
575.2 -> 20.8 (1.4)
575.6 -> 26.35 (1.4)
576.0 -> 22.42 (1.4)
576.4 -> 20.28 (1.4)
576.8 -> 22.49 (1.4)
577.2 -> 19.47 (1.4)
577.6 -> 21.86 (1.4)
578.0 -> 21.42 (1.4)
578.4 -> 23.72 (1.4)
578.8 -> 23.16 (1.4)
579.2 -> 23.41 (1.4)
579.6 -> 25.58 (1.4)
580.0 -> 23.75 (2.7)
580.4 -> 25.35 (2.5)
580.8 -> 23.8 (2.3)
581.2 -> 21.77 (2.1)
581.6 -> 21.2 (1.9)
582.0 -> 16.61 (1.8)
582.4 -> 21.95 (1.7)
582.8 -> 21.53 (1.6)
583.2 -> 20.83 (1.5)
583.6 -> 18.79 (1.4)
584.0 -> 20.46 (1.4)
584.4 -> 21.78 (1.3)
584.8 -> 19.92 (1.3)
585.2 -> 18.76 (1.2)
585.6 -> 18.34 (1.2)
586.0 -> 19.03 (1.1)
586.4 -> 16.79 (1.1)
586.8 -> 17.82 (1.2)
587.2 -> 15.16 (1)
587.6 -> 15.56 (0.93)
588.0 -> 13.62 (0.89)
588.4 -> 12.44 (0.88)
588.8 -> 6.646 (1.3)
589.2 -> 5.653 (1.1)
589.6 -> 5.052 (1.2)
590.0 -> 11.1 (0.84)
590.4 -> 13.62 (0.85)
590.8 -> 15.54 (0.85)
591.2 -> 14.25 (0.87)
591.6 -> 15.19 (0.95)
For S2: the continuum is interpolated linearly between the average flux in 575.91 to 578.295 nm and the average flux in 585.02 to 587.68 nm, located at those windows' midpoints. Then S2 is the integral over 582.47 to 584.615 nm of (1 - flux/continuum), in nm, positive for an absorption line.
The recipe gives -0.245 nm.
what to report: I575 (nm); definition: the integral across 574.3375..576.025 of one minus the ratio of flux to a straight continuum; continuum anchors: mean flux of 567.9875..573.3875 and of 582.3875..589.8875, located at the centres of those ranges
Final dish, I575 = -0.28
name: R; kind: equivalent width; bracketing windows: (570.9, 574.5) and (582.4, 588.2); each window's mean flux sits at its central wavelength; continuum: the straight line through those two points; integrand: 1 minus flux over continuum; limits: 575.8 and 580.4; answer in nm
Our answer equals -0.491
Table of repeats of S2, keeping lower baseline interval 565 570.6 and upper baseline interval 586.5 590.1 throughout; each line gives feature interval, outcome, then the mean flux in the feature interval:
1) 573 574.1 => -0.38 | 23.3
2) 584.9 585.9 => -0.47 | 18.7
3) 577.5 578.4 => -0.37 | 22.1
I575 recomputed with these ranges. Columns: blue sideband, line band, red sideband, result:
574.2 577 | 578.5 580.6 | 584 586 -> -0.30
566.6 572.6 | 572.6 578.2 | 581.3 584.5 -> -0.43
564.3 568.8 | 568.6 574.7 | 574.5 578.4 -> -0.20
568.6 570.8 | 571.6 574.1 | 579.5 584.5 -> -0.18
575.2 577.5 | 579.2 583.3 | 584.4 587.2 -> -0.43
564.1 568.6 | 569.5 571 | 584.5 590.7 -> -0.29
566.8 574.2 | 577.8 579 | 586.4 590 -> -0.43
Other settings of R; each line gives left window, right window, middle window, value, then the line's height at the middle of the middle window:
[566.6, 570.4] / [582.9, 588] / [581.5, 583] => -0.13 nm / 18.7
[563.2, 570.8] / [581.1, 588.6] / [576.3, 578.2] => -0.24 nm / 18.8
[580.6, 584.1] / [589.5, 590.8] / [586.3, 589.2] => 0.20 nm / 14.1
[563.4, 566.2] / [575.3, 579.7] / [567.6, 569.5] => 0.07 nm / 19.6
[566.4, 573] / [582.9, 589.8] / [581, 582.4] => -0.26 nm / 17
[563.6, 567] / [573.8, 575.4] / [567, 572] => -0.06 nm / 20.2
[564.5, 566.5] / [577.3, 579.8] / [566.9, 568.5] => -0.02 nm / 19.5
